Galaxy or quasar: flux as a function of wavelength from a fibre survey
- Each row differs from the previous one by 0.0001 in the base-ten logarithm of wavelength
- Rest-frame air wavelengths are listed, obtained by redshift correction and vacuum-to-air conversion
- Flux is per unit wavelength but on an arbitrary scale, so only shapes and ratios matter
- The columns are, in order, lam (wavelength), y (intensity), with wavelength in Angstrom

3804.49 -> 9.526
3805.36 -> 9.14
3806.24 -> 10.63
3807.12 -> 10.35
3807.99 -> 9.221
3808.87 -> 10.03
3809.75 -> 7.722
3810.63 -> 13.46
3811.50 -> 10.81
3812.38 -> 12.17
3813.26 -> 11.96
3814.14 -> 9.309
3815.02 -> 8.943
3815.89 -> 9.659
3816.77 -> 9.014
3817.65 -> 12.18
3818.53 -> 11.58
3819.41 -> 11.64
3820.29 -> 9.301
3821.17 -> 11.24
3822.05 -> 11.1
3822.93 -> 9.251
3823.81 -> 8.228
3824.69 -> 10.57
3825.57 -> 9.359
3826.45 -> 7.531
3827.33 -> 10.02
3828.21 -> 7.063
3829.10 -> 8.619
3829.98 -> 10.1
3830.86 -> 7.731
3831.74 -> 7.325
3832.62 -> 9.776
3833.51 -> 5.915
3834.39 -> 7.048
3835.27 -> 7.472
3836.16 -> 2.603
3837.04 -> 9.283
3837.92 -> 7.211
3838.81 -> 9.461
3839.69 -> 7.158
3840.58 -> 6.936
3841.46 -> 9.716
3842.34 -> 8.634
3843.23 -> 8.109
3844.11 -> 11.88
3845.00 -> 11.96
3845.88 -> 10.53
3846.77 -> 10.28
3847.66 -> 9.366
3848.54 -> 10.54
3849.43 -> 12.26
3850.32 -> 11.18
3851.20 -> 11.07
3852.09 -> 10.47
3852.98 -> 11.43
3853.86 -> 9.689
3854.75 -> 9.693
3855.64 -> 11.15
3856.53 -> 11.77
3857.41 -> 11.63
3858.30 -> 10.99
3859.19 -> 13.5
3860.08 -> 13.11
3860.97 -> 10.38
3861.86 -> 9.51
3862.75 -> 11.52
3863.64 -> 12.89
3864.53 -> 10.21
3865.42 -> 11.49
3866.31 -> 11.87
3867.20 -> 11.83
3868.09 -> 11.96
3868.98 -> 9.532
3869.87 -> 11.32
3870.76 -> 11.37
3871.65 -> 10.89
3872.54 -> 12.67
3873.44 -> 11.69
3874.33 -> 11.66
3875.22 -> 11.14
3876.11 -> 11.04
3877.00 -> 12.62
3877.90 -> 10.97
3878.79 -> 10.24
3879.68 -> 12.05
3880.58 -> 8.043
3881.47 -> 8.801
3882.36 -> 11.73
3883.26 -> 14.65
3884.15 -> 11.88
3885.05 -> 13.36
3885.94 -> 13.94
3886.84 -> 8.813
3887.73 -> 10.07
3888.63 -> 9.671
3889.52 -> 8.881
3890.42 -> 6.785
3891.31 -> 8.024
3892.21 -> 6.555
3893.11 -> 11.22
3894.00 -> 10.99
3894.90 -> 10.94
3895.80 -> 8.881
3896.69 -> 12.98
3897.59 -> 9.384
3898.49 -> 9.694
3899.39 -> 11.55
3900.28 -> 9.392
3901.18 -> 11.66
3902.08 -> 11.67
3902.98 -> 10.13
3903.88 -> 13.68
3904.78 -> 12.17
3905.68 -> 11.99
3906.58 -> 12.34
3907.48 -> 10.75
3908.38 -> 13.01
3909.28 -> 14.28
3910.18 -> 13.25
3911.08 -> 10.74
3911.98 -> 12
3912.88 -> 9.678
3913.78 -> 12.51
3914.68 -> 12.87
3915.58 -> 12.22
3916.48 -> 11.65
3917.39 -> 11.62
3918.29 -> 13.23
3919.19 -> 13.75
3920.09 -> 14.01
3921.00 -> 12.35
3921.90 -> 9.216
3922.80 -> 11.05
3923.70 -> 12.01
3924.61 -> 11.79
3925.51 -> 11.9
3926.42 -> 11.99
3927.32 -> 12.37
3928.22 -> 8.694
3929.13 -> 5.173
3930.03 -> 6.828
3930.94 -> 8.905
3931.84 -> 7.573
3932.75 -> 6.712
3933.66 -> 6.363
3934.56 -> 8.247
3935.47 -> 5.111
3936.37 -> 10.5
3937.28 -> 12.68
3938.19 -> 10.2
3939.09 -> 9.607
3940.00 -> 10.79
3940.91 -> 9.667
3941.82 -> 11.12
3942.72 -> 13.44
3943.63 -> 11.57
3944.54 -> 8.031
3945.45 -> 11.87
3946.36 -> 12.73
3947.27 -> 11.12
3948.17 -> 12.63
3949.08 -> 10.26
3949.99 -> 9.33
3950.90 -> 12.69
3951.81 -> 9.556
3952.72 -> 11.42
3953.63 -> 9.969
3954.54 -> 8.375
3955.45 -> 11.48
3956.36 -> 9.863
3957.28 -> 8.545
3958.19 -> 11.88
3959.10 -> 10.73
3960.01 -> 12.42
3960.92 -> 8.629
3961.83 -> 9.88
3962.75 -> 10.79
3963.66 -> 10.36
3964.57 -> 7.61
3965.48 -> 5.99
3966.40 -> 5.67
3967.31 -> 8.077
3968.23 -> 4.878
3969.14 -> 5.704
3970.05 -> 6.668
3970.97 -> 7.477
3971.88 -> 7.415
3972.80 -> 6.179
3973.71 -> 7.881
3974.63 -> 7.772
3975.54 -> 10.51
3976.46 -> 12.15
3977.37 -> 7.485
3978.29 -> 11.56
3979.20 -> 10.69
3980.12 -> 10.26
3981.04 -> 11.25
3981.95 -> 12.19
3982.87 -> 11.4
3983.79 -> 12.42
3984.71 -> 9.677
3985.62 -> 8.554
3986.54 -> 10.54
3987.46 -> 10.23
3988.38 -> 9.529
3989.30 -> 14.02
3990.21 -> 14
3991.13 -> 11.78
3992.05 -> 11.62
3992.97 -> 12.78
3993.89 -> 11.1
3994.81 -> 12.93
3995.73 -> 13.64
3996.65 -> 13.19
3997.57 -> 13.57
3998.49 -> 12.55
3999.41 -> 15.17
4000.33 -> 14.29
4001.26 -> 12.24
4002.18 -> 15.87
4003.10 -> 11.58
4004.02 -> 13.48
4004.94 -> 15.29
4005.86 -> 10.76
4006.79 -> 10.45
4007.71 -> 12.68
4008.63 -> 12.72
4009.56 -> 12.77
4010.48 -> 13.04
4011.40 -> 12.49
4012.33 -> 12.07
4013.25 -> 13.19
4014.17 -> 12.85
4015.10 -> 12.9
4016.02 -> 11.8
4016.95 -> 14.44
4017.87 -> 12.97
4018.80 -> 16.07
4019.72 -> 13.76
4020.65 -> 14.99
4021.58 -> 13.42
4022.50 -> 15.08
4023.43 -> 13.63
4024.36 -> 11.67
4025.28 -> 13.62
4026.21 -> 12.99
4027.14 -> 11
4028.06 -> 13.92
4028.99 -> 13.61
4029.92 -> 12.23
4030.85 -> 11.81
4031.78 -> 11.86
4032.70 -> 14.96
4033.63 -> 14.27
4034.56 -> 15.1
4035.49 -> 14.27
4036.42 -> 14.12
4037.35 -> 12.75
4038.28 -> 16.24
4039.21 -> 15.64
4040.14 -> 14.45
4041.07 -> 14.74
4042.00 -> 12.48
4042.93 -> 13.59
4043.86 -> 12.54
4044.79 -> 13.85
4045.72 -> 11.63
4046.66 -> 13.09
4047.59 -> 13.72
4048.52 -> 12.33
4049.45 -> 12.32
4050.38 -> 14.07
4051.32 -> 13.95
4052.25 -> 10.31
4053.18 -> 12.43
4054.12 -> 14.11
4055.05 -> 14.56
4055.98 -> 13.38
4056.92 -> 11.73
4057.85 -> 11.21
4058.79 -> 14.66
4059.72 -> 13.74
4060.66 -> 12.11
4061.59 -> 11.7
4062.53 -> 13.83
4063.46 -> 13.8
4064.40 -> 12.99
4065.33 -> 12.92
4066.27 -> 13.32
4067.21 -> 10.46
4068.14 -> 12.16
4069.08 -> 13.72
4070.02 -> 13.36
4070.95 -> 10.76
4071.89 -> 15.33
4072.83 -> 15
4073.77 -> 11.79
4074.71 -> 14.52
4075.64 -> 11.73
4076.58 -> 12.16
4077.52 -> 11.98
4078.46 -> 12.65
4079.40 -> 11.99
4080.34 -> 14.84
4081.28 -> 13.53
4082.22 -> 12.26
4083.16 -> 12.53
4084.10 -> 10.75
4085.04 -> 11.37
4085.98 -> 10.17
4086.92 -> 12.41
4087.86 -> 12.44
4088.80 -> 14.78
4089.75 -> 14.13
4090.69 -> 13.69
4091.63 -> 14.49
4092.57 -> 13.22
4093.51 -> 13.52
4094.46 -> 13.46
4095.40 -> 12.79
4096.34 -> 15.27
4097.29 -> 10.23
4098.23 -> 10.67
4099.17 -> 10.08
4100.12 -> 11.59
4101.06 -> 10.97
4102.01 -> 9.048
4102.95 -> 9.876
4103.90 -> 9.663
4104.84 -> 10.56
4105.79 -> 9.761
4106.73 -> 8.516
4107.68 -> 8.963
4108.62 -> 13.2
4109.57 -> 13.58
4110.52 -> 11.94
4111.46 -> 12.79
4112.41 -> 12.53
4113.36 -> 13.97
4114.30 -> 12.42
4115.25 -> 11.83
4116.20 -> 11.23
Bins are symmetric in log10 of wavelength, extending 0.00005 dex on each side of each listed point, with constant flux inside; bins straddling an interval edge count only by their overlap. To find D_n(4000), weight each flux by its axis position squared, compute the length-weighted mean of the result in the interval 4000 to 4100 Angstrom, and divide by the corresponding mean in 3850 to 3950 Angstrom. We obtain 1.29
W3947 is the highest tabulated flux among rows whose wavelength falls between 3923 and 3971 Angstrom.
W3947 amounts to 13.44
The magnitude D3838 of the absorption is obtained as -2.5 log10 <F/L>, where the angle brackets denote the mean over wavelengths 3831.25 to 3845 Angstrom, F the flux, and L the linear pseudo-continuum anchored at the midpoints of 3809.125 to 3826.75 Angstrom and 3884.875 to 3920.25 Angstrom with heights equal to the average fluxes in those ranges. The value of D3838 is 0.29 mag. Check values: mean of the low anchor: 10.3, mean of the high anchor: 11.2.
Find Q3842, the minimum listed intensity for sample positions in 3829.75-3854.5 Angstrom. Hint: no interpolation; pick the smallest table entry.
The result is 2.603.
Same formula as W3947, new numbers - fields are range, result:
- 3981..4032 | 16.07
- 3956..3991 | 14.02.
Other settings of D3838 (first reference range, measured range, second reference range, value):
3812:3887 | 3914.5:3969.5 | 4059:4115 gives 0.10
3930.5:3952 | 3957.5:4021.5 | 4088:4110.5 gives -0.06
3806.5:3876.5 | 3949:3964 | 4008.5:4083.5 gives 0.15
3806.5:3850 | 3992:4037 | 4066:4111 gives -0.16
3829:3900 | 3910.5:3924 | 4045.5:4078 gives -0.09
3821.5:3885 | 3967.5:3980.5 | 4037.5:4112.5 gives 0.35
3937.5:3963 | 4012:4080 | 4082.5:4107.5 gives -0.16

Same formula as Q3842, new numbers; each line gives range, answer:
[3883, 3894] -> 6.555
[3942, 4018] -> 4.878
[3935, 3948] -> 5.111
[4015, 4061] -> 10.31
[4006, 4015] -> 10.45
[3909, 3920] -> 9.678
